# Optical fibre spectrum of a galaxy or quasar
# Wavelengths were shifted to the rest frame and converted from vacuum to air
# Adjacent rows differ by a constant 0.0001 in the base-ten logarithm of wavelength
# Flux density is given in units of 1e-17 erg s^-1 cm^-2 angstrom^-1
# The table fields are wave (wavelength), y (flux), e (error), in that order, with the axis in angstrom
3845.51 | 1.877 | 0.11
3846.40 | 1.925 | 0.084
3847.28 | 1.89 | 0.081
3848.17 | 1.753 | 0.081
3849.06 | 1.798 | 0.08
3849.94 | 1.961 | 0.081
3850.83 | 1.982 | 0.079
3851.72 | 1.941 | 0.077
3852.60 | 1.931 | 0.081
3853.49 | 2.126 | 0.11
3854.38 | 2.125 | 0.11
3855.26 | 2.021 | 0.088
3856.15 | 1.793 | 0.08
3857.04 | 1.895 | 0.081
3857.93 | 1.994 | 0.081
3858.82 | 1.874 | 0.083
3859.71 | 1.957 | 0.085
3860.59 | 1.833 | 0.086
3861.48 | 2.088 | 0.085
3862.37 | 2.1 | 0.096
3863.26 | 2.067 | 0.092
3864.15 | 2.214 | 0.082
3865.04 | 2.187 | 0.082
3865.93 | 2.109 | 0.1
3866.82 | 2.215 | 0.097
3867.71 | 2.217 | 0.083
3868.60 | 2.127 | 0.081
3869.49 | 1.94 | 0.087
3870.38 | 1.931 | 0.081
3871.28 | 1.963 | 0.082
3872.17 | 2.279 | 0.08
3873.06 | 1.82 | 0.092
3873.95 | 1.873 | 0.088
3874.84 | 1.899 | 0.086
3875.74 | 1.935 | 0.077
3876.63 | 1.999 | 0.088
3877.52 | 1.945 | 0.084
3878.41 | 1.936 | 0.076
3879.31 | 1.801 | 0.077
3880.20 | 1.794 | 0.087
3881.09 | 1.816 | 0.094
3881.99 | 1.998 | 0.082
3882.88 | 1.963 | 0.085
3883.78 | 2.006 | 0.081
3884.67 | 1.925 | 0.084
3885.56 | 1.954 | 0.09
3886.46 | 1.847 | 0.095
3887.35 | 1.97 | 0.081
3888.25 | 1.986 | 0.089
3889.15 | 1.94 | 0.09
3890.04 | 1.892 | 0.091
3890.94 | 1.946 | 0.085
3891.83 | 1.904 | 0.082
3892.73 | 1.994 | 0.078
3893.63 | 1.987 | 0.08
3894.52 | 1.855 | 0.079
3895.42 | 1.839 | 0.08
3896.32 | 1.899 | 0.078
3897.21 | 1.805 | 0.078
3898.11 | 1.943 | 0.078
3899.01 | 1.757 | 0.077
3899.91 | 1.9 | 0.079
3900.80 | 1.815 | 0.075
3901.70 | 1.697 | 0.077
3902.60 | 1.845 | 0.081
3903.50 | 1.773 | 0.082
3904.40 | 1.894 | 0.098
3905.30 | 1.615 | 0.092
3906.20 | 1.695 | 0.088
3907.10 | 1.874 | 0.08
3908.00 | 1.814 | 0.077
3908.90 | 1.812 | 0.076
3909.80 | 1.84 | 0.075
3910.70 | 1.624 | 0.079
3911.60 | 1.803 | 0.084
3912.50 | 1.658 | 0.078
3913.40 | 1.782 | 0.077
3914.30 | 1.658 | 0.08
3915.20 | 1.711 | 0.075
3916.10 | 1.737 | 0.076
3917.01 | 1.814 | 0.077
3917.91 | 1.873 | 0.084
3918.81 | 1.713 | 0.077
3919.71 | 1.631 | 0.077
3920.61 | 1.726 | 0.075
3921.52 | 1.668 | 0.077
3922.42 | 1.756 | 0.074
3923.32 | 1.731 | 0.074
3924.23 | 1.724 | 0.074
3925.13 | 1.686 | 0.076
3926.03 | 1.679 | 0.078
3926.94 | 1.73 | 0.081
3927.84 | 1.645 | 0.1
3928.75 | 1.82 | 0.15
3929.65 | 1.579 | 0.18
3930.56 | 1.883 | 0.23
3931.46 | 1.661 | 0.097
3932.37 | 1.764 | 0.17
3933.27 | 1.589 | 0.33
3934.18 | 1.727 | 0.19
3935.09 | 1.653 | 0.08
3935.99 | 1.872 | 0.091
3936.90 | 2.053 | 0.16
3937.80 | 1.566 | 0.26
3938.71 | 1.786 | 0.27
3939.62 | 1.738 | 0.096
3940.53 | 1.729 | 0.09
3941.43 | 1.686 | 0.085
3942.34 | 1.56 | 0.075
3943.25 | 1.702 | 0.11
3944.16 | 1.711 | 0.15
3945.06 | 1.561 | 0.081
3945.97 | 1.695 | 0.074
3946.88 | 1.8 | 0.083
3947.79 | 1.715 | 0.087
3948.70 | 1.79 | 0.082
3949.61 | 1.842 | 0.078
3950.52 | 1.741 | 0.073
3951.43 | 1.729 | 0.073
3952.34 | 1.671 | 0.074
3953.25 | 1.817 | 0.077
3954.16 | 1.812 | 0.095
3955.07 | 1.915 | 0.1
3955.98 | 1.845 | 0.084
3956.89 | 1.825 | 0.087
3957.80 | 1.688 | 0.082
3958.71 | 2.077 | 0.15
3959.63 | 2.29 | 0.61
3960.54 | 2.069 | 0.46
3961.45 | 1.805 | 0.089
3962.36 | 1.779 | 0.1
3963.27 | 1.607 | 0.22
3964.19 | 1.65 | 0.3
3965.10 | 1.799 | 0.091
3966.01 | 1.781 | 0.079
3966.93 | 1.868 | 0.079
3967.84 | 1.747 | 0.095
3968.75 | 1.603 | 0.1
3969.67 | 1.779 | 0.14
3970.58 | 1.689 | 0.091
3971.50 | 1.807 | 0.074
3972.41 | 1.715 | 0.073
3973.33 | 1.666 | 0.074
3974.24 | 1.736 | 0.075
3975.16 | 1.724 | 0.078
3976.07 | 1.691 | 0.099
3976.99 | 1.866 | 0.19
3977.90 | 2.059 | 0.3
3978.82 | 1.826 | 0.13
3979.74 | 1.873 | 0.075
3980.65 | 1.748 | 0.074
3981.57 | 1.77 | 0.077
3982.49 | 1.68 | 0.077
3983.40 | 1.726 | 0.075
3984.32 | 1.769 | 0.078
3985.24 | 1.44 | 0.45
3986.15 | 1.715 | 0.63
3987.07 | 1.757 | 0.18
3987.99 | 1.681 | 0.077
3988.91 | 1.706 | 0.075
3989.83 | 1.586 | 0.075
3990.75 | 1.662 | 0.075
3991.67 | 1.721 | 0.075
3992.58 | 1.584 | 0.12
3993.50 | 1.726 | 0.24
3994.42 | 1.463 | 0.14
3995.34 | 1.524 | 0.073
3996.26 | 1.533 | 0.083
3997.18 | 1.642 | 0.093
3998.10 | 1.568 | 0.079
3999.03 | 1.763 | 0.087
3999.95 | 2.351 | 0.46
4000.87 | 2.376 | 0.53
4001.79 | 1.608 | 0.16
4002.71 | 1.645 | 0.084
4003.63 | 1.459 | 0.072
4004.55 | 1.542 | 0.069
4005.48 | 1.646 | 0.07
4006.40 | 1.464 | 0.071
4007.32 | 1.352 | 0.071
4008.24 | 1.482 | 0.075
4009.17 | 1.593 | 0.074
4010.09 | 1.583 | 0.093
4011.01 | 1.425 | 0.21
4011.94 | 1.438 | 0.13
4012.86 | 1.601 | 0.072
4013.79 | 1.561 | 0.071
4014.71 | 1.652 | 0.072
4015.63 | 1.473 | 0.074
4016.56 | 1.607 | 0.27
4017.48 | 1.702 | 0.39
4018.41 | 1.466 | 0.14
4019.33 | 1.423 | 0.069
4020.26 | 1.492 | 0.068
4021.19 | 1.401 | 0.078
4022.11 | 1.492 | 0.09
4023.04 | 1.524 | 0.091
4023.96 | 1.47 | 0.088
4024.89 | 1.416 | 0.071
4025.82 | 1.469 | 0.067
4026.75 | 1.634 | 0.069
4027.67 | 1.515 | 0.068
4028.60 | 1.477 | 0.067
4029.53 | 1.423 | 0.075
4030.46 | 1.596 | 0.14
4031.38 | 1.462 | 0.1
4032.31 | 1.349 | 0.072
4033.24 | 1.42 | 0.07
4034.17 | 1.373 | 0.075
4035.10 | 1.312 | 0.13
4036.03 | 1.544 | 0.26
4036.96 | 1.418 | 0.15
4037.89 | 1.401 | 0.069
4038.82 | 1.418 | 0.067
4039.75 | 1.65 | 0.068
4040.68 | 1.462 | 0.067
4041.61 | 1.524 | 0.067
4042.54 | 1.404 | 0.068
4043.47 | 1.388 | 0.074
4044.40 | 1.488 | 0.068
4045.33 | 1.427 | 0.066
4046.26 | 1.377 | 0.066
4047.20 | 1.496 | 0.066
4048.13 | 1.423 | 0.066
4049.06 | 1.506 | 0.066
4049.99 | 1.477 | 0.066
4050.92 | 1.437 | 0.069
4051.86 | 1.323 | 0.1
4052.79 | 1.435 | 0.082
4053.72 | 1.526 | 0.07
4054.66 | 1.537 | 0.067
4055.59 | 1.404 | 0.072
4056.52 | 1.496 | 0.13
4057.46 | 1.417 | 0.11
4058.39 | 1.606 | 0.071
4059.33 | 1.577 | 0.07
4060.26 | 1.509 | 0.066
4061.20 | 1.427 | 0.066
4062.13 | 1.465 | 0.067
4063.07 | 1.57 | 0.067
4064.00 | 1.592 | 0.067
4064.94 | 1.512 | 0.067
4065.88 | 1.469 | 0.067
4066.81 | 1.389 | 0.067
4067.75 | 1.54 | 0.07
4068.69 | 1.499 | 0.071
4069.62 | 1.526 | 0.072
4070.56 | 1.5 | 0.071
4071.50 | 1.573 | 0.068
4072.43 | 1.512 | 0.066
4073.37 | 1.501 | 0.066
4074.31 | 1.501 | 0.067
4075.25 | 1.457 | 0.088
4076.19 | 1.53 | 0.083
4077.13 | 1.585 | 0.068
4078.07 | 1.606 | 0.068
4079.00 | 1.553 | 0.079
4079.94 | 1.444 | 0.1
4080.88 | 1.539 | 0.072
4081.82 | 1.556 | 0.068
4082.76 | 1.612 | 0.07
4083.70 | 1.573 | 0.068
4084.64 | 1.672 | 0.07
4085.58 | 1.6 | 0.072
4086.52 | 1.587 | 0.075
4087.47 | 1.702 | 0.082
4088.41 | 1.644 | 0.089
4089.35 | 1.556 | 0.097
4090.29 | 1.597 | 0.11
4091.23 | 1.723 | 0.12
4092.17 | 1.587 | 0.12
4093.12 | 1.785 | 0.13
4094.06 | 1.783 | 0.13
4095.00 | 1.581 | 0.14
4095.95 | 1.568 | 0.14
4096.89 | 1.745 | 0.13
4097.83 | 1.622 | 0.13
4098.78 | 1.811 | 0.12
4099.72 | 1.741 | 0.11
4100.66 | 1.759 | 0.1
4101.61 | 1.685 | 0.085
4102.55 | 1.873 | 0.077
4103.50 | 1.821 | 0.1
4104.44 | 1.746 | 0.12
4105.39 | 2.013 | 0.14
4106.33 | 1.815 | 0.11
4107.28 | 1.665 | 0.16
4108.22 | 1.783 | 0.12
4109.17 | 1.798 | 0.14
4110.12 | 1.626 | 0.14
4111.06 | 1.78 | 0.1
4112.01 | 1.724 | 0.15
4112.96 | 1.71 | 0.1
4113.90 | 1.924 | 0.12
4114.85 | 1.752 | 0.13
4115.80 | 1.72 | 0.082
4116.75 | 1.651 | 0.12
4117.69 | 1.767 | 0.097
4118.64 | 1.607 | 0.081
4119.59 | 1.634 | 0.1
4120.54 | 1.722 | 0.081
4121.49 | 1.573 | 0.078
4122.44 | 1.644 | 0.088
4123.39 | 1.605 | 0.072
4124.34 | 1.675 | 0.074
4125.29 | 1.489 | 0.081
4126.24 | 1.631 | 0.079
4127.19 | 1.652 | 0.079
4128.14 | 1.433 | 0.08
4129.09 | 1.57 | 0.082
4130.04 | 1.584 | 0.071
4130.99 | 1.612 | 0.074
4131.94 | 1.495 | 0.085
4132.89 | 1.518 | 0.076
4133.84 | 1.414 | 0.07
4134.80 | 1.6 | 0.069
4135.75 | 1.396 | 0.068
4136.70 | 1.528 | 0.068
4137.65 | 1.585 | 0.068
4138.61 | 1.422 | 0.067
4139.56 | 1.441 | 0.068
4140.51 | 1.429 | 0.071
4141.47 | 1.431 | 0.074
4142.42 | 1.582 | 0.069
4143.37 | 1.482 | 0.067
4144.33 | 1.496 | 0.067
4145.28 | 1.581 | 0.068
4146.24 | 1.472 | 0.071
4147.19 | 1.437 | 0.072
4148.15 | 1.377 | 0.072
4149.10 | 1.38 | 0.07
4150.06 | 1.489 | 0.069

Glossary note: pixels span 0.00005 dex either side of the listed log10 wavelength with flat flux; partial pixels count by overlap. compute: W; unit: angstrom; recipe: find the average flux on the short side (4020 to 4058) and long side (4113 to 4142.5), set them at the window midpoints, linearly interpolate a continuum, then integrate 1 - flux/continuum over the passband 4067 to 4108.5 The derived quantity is -2.90 angstrom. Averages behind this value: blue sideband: 1.46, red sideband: 1.59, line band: 1.64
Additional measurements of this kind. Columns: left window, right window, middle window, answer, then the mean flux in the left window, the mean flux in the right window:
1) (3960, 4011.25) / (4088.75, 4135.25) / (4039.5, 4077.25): 4.52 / 1.71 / 1.68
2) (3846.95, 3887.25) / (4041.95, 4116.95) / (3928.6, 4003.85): 1.90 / 1.97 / 1.59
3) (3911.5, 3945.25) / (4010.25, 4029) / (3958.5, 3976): -1.72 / 1.72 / 1.51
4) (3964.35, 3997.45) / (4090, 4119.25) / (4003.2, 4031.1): 3.36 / 1.71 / 1.73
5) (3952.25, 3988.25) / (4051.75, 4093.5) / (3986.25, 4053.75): 5.24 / 1.79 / 1.54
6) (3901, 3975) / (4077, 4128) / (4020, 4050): 4.36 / 1.76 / 1.68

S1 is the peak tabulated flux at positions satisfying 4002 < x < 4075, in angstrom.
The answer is 1.702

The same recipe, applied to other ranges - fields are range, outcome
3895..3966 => 2.29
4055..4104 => 1.873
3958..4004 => 2.376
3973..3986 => 2.059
